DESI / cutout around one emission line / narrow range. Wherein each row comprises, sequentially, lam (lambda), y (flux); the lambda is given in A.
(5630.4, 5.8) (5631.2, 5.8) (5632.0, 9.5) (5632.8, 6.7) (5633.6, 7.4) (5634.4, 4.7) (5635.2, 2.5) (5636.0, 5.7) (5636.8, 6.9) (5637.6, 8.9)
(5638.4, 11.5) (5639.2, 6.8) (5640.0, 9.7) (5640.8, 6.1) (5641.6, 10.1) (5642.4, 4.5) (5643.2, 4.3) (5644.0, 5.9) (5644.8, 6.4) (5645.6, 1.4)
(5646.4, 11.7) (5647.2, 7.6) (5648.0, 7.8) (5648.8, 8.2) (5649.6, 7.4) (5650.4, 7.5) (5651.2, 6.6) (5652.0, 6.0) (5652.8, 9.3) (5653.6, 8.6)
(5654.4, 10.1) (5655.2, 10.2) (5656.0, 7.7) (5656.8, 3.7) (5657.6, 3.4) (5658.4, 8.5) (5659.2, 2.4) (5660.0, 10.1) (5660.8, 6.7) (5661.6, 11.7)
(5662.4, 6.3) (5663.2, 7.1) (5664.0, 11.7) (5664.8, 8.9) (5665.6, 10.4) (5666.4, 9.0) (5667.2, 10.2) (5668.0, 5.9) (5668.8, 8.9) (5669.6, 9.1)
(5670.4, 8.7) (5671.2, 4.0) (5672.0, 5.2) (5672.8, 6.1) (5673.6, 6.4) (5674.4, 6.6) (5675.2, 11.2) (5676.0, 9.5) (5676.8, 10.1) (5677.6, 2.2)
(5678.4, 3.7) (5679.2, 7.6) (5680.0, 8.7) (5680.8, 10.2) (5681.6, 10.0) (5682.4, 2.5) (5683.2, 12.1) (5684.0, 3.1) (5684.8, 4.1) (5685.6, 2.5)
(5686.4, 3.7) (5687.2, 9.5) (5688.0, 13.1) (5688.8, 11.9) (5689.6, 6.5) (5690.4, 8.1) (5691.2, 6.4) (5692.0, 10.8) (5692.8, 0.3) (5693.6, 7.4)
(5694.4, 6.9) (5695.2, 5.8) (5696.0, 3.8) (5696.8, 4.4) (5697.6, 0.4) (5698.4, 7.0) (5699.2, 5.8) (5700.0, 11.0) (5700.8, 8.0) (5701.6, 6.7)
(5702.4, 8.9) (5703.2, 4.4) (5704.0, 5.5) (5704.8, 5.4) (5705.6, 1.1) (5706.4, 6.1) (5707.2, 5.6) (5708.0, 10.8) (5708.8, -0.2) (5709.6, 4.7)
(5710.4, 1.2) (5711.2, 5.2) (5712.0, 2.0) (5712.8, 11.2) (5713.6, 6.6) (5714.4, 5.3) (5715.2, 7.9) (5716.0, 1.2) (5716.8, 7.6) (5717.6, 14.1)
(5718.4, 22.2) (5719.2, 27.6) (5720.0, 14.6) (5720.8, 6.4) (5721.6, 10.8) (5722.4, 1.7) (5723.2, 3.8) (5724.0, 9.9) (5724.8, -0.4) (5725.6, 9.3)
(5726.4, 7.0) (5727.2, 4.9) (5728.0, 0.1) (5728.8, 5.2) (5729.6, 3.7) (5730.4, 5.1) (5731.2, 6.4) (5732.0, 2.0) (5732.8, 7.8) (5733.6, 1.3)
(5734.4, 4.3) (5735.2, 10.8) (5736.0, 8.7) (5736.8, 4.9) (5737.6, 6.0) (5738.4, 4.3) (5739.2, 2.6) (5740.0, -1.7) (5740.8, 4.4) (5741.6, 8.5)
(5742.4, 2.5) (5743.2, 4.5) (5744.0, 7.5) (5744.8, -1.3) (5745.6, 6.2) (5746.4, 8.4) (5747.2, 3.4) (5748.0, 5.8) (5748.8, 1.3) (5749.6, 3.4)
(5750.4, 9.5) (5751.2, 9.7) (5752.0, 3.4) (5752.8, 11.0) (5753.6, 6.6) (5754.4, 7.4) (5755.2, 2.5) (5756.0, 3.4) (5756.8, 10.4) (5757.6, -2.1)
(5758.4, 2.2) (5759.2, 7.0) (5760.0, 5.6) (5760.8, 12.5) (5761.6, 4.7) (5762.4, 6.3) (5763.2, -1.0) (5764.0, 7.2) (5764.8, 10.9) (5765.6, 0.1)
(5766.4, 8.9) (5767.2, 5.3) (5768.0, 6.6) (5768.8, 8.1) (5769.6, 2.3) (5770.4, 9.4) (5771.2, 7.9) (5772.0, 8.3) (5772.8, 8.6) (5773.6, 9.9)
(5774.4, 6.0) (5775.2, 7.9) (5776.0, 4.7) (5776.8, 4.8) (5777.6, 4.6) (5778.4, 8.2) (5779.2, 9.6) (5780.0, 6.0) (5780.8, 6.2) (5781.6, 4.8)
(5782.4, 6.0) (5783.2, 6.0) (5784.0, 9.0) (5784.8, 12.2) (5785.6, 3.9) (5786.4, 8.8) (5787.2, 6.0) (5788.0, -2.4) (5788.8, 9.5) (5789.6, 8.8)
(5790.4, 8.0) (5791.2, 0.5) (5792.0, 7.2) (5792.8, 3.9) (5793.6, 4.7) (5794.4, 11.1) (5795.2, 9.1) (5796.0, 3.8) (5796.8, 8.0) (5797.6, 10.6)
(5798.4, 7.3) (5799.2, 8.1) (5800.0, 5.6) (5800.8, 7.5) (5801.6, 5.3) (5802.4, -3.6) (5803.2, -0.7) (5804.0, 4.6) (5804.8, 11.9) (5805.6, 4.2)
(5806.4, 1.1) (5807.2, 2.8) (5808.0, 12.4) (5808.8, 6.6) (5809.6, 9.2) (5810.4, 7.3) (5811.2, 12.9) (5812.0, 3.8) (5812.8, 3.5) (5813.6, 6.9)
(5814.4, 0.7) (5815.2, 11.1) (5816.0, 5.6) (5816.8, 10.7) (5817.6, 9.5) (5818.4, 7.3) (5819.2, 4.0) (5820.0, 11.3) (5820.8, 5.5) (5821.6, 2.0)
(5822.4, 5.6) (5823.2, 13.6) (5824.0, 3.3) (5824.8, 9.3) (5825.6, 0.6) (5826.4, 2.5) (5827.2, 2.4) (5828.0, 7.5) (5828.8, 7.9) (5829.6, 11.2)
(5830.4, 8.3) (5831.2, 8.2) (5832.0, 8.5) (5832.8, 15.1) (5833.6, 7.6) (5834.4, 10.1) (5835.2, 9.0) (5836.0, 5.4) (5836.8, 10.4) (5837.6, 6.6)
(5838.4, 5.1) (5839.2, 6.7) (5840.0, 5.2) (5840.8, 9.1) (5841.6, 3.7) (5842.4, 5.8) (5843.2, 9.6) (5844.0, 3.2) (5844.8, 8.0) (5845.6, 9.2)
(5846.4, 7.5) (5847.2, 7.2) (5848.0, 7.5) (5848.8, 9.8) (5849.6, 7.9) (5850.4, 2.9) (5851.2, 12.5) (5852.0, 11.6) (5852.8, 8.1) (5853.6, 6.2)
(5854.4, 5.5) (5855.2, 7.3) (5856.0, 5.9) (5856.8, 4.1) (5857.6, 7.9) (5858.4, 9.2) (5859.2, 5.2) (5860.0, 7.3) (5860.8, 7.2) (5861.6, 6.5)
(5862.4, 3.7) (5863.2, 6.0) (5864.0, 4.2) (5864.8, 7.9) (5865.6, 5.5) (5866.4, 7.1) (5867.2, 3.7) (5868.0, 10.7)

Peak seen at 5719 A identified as H-beta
